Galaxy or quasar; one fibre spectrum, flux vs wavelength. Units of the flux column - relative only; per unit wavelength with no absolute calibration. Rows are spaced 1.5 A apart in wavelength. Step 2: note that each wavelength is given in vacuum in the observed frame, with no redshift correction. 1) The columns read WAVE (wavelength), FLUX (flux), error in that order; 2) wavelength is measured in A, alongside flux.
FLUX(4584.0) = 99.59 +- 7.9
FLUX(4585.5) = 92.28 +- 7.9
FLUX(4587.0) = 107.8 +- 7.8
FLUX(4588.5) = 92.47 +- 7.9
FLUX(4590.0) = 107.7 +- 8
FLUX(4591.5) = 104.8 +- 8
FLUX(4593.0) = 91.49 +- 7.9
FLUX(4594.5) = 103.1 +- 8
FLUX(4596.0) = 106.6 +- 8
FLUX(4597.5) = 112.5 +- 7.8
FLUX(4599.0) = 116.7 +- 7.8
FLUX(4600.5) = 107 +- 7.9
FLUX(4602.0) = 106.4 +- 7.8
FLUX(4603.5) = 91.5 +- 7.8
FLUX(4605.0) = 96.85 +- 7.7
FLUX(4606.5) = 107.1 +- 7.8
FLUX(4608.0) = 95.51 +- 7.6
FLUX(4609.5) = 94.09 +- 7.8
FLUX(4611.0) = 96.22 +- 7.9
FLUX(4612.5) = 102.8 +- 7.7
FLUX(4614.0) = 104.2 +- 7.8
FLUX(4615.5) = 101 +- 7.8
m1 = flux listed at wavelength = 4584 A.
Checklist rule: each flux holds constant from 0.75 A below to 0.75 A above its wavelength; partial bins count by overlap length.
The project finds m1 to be 99.59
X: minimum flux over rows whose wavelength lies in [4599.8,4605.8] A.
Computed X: 91.5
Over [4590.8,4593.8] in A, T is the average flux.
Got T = 98.1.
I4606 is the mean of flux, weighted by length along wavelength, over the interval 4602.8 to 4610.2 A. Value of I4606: 97.1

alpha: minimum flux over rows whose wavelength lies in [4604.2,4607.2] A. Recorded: 96.85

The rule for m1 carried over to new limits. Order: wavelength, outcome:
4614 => 104.2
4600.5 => 107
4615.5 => 101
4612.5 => 102.8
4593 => 91.49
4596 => 106.6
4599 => 116.7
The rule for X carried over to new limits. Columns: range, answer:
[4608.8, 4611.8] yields 94.09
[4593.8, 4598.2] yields 103.1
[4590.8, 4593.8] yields 91.49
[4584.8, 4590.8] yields 92.28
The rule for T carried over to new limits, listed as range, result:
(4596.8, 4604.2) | 107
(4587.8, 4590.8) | 100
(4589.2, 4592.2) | 106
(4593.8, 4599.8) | 110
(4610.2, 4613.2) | 99.4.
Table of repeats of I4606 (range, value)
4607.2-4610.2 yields 95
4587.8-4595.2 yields 99.9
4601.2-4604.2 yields 99.2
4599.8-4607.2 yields 102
